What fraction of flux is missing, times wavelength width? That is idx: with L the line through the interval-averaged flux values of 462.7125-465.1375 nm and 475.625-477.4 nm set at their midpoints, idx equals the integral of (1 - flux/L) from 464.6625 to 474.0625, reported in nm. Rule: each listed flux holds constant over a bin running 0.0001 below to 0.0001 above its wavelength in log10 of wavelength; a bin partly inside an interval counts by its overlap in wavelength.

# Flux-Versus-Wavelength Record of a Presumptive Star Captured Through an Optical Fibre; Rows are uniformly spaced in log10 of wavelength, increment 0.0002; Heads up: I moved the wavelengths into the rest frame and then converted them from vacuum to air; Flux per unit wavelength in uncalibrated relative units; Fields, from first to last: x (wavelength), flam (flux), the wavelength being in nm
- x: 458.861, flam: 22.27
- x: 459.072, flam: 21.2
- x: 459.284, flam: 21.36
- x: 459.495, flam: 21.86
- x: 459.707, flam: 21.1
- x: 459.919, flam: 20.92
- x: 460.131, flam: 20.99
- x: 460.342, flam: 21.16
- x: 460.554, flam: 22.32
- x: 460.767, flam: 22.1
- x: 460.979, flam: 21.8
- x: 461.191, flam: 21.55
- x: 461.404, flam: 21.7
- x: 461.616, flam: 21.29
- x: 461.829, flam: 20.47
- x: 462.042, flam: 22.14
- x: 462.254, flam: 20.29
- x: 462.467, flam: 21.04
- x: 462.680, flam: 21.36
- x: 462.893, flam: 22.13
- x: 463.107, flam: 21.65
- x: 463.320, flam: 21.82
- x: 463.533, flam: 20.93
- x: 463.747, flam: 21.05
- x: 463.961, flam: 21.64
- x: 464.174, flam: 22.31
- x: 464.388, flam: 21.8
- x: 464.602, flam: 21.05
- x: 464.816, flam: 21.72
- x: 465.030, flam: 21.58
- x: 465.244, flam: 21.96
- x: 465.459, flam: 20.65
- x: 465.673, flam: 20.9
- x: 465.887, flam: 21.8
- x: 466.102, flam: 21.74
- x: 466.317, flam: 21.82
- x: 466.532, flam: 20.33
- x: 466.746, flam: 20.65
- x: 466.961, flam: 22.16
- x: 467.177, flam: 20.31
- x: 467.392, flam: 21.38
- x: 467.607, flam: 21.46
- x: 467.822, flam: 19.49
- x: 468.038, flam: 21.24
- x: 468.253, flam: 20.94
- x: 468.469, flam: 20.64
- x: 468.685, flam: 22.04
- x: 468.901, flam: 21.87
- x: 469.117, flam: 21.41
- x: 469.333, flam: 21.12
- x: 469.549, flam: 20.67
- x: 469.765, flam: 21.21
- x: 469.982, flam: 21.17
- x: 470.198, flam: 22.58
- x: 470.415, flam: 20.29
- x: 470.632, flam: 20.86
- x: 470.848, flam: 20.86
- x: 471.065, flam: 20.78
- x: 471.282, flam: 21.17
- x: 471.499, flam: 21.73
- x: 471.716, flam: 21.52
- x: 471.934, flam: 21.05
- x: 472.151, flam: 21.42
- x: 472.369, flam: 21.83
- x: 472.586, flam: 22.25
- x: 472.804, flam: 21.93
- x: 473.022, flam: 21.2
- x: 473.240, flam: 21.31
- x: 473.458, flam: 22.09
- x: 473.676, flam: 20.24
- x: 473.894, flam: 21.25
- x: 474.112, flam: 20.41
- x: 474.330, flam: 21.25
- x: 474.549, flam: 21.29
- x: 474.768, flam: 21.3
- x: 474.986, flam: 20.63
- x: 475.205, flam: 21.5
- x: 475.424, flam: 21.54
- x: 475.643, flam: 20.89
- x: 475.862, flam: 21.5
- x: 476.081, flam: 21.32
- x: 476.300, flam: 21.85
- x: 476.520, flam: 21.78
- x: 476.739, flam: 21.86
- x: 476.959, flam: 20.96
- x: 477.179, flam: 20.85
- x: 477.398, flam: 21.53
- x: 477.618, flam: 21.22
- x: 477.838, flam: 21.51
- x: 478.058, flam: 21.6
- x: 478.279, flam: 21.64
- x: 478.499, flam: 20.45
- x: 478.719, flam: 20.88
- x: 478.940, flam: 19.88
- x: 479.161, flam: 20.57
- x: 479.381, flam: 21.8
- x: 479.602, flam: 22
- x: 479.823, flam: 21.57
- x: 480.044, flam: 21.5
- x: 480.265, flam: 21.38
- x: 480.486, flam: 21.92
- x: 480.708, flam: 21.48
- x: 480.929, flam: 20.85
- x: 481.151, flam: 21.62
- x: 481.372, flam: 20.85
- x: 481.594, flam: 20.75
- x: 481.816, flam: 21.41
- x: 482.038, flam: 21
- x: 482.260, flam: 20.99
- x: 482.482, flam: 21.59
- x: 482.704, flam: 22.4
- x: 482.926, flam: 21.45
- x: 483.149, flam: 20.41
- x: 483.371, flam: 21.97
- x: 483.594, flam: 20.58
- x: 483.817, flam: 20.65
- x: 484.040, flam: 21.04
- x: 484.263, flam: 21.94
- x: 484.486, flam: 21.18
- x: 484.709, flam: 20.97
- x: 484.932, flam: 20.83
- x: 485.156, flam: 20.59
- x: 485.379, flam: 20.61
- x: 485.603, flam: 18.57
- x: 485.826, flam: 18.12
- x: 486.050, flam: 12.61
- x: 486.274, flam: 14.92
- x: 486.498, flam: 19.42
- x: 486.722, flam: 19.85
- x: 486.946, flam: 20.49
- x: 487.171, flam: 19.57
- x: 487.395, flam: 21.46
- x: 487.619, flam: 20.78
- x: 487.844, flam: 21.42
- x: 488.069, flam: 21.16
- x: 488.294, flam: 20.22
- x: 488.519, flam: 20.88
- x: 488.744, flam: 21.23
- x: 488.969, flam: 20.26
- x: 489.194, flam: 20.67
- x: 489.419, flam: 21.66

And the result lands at 0.112 nm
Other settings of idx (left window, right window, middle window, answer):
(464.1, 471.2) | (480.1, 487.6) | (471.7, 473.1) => -0.04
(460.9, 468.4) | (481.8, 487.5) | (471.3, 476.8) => -0.16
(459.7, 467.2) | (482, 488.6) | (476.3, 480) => -0.12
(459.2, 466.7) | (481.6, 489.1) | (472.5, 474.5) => -0.04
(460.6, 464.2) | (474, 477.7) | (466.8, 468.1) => 0.03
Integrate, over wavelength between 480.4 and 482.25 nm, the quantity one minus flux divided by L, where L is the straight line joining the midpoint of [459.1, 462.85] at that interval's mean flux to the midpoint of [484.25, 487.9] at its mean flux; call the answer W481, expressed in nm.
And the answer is -0.12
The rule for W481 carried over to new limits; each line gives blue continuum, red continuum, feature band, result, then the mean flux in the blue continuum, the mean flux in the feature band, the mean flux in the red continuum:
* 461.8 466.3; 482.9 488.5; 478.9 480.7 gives -0.09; 21.5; 21.4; 20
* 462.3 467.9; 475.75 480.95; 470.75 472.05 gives 0.01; 21.3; 21.2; 21.3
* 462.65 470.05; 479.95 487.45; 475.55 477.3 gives -0.05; 21.3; 21.4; 20.4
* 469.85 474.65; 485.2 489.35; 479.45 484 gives -0.24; 21.3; 21.3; 19.6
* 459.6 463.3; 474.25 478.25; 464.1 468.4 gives 0.03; 21.4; 21.2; 21.4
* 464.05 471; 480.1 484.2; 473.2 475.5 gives 0.01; 21.2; 21.2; 21.3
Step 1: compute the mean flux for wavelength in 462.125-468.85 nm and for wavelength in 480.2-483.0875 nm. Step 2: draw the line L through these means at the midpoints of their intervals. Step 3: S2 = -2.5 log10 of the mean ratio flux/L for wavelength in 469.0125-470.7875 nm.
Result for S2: 0.01 mag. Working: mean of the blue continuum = 21.3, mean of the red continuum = 21.3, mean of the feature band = 21.2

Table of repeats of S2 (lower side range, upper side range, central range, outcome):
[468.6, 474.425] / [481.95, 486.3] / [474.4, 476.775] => -0.02 mag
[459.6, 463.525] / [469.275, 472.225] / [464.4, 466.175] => -0.01 mag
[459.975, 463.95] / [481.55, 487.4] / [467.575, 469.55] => 0.00 mag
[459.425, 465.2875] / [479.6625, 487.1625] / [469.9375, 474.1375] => -0.02 mag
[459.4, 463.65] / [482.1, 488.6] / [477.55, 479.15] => -0.02 mag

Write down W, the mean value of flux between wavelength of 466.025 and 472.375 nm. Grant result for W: 21.2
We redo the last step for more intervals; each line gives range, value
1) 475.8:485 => 21.3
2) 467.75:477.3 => 21.3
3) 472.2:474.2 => 21.4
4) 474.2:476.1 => 21.2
